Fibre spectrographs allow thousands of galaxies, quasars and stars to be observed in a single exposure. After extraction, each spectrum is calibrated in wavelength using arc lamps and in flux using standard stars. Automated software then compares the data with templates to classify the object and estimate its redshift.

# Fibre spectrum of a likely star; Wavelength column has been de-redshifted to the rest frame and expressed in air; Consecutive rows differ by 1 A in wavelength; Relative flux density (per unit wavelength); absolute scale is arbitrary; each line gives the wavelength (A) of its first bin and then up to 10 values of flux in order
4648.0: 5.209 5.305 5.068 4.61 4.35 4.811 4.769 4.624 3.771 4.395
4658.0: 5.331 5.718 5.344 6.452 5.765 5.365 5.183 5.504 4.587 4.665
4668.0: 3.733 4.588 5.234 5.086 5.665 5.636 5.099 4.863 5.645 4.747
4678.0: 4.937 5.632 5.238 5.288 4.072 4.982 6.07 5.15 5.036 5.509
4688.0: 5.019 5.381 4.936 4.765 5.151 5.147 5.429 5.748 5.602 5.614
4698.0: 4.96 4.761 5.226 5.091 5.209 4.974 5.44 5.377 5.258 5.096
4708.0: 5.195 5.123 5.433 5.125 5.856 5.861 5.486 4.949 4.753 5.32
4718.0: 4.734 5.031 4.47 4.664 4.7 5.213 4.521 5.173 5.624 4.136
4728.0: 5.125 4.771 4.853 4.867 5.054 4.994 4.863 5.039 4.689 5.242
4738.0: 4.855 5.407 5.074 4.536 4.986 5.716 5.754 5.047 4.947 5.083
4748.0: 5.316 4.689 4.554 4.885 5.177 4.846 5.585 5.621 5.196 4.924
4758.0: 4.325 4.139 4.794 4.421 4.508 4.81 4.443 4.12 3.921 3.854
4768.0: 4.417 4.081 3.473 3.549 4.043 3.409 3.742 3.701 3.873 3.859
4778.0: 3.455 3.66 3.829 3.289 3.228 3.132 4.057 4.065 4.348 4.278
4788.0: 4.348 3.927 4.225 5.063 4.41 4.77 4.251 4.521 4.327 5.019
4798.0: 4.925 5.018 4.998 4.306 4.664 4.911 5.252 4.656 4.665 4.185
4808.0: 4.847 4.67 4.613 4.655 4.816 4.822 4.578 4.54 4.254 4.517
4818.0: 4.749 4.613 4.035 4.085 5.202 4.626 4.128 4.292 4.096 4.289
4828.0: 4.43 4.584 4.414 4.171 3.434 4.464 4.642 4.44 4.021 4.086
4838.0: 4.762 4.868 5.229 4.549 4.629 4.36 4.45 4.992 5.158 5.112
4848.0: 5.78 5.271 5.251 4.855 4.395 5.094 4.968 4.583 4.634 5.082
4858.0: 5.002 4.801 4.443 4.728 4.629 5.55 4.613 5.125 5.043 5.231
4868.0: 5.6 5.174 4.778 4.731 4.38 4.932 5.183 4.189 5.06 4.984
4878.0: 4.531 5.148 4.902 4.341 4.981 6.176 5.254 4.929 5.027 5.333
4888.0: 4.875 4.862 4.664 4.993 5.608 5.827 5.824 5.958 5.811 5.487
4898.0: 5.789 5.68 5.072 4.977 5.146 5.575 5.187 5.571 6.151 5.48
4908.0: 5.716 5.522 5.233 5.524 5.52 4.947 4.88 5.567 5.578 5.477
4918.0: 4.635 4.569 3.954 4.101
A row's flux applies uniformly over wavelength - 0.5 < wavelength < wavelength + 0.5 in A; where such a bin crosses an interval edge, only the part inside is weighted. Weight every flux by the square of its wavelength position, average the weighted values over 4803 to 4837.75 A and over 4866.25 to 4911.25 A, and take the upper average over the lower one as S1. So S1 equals 1.20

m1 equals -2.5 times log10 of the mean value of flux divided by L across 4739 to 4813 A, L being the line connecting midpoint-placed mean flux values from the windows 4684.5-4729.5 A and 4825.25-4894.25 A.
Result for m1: 0.12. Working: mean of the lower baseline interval 5.14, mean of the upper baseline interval 4.84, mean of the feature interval 4.49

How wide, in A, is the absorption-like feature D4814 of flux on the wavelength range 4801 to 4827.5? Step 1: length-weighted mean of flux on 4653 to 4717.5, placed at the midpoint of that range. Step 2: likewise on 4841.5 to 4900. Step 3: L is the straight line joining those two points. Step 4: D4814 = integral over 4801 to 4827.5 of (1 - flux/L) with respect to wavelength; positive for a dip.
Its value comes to 2.7 A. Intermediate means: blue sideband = 5.17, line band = 4.56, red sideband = 5.05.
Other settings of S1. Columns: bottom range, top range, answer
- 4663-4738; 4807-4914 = 1.03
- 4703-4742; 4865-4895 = 1.07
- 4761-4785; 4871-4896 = 1.38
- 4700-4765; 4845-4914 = 1.09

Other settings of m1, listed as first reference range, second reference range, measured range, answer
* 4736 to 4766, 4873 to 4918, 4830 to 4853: 0.10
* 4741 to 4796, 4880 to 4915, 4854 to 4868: 0.04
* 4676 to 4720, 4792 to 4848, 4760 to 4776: 0.20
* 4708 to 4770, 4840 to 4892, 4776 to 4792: 0.24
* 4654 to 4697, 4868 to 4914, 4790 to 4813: 0.11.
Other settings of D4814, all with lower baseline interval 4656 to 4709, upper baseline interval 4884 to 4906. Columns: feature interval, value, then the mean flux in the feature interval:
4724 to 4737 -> 0.7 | 4.93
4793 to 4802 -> 1.0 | 4.68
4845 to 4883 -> 2.8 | 4.94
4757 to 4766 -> 1.4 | 4.44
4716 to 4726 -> 0.6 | 4.9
